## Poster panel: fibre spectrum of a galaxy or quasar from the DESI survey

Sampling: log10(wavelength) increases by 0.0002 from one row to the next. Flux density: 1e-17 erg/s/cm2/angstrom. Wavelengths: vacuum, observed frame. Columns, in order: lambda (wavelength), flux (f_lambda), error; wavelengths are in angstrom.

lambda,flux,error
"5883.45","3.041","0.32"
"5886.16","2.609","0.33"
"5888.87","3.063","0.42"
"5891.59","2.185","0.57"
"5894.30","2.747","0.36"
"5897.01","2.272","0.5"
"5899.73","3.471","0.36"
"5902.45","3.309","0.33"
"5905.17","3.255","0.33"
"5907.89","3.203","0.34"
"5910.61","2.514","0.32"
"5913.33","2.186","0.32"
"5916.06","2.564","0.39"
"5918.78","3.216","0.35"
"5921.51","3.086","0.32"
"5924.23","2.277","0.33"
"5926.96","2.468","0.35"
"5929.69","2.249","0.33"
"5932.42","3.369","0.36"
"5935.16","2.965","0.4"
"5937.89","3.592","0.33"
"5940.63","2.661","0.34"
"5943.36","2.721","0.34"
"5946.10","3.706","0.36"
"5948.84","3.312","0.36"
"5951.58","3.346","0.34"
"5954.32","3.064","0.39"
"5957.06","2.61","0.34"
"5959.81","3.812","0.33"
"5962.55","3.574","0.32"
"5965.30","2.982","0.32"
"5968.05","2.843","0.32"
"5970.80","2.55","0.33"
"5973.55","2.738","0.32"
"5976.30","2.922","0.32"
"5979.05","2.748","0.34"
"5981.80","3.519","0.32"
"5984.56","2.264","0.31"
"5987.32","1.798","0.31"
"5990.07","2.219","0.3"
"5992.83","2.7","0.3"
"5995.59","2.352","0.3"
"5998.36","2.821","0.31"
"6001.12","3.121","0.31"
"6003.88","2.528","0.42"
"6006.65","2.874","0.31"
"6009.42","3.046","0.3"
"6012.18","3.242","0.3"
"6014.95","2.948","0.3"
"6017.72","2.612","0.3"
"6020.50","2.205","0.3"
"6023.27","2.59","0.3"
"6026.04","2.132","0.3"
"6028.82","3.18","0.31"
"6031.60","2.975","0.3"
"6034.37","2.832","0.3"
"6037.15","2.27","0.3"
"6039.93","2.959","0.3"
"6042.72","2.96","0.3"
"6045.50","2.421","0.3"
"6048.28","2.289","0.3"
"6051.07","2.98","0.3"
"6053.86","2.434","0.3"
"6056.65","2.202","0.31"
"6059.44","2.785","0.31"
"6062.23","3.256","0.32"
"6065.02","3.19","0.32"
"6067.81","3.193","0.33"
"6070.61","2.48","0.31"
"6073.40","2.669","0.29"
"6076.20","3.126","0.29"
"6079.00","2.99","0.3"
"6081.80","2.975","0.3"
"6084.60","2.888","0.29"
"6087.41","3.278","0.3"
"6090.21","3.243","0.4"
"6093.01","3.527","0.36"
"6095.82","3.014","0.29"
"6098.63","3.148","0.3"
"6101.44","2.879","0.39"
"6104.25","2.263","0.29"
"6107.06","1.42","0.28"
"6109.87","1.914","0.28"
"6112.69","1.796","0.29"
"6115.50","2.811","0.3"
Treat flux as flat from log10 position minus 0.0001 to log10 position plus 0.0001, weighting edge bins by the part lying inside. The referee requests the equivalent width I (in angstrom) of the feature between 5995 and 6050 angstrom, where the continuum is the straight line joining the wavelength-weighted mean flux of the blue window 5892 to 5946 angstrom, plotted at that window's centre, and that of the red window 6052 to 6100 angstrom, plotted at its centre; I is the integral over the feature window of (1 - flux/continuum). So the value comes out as 3.8 angstrom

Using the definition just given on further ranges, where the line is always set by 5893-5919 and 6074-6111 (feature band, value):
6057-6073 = -0.5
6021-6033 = 0.7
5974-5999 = 2.2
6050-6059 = 0.9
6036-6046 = 0.5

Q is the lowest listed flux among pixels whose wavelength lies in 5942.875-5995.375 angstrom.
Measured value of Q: 1.798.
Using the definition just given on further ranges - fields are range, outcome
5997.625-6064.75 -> 2.132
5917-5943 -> 2.249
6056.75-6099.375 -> 2.48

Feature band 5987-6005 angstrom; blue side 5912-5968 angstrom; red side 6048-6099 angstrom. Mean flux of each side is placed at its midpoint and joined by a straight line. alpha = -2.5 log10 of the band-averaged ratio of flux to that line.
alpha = 0.16 mag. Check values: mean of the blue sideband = 2.99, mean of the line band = 2.55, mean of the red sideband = 2.94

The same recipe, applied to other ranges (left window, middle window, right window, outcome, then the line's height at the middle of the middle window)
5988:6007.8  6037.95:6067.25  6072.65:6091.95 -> 0.057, 2.9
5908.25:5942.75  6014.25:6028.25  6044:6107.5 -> 0.121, 2.81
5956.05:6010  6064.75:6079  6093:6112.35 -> -0.140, 2.56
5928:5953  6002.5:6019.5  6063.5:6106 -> 0.066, 3.04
